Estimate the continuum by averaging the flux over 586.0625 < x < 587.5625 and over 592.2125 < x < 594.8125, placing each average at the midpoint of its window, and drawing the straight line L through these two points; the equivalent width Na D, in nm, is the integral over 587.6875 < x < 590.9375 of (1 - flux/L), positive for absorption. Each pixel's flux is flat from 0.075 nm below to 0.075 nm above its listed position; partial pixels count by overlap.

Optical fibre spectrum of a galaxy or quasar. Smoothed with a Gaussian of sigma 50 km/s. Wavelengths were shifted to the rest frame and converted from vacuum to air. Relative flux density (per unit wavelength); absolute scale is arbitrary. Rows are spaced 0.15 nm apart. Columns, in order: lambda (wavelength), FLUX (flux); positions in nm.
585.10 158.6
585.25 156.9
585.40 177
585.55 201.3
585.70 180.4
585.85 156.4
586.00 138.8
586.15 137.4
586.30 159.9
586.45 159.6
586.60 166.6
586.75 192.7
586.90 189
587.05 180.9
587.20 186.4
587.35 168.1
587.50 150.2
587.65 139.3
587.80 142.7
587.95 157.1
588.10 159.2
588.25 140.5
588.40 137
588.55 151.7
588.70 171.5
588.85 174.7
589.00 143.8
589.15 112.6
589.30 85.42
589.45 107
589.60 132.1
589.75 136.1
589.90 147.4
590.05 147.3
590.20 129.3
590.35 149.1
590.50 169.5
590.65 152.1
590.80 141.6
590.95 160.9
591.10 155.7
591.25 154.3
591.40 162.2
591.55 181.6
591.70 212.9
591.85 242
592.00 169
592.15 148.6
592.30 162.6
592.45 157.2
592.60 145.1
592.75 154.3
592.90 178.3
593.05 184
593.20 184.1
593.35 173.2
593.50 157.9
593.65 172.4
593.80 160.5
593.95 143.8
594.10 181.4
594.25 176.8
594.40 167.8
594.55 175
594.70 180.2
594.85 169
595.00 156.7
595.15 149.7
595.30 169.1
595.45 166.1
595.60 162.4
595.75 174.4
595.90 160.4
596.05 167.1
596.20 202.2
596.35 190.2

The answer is 0.50 nm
